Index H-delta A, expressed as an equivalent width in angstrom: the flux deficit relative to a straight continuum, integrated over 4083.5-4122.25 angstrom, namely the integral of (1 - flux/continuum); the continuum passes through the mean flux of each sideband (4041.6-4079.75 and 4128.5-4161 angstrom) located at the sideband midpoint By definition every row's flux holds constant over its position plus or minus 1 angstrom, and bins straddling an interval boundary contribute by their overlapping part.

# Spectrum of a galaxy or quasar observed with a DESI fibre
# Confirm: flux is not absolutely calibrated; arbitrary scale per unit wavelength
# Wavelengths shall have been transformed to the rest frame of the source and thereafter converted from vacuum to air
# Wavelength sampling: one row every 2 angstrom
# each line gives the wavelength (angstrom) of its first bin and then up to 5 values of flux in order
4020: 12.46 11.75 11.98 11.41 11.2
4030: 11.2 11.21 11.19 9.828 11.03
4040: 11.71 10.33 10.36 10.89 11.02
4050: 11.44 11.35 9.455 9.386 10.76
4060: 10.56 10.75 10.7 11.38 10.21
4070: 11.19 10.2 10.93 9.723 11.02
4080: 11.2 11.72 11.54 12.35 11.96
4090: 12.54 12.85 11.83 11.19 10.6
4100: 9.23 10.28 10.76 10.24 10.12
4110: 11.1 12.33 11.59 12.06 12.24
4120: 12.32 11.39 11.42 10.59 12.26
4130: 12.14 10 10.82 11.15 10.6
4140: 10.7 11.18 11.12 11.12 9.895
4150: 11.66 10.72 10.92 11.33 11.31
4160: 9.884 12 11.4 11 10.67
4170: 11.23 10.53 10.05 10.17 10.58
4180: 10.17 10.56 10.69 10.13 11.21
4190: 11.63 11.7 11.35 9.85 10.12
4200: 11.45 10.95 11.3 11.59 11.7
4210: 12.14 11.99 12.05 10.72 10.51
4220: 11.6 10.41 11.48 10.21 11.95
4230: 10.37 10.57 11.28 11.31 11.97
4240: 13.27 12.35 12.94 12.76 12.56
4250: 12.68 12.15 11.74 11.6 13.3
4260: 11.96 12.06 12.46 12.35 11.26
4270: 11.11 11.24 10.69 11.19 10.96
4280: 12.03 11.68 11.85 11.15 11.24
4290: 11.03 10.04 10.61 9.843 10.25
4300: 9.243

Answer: -2.3 angstrom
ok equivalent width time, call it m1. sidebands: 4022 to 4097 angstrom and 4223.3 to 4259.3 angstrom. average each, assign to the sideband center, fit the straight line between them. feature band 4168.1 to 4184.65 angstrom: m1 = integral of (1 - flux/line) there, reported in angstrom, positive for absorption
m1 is 1.6 angstrom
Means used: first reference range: 11.1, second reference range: 11.9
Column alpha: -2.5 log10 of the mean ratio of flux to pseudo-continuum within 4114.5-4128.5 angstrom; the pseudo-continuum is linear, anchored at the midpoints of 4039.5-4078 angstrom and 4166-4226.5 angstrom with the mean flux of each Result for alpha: -0.09 mag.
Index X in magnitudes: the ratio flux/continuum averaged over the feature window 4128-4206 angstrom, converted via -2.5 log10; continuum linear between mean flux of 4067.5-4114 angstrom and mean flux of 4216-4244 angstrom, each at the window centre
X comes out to 0.03 mag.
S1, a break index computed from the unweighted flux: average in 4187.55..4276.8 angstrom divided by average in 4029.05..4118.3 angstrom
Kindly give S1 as 1.05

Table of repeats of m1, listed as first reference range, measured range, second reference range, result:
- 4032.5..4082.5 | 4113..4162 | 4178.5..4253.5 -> -0.6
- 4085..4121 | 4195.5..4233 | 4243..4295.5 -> 1.6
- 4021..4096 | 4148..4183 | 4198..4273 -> 2.0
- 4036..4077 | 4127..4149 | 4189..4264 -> 0.2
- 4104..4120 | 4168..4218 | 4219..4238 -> 0.9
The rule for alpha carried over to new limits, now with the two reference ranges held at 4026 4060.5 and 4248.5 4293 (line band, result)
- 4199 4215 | -0.02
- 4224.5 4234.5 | 0.06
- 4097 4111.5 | 0.06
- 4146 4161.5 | 0.03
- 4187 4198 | 0.03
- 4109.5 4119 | -0.08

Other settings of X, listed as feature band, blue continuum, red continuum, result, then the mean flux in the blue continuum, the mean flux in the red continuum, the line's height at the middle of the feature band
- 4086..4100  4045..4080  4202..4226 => -0.09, 10.7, 11.3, 10.8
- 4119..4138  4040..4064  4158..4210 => -0.05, 10.6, 10.9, 10.8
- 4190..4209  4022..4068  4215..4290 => 0.03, 10.9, 11.6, 11.4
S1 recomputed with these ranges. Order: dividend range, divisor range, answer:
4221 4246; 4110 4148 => 1.02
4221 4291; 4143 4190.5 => 1.08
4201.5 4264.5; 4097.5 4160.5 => 1.06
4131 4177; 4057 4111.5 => 0.99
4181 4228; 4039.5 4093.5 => 1.01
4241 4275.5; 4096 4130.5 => 1.08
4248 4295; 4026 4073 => 1.08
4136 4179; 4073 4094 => 0.94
